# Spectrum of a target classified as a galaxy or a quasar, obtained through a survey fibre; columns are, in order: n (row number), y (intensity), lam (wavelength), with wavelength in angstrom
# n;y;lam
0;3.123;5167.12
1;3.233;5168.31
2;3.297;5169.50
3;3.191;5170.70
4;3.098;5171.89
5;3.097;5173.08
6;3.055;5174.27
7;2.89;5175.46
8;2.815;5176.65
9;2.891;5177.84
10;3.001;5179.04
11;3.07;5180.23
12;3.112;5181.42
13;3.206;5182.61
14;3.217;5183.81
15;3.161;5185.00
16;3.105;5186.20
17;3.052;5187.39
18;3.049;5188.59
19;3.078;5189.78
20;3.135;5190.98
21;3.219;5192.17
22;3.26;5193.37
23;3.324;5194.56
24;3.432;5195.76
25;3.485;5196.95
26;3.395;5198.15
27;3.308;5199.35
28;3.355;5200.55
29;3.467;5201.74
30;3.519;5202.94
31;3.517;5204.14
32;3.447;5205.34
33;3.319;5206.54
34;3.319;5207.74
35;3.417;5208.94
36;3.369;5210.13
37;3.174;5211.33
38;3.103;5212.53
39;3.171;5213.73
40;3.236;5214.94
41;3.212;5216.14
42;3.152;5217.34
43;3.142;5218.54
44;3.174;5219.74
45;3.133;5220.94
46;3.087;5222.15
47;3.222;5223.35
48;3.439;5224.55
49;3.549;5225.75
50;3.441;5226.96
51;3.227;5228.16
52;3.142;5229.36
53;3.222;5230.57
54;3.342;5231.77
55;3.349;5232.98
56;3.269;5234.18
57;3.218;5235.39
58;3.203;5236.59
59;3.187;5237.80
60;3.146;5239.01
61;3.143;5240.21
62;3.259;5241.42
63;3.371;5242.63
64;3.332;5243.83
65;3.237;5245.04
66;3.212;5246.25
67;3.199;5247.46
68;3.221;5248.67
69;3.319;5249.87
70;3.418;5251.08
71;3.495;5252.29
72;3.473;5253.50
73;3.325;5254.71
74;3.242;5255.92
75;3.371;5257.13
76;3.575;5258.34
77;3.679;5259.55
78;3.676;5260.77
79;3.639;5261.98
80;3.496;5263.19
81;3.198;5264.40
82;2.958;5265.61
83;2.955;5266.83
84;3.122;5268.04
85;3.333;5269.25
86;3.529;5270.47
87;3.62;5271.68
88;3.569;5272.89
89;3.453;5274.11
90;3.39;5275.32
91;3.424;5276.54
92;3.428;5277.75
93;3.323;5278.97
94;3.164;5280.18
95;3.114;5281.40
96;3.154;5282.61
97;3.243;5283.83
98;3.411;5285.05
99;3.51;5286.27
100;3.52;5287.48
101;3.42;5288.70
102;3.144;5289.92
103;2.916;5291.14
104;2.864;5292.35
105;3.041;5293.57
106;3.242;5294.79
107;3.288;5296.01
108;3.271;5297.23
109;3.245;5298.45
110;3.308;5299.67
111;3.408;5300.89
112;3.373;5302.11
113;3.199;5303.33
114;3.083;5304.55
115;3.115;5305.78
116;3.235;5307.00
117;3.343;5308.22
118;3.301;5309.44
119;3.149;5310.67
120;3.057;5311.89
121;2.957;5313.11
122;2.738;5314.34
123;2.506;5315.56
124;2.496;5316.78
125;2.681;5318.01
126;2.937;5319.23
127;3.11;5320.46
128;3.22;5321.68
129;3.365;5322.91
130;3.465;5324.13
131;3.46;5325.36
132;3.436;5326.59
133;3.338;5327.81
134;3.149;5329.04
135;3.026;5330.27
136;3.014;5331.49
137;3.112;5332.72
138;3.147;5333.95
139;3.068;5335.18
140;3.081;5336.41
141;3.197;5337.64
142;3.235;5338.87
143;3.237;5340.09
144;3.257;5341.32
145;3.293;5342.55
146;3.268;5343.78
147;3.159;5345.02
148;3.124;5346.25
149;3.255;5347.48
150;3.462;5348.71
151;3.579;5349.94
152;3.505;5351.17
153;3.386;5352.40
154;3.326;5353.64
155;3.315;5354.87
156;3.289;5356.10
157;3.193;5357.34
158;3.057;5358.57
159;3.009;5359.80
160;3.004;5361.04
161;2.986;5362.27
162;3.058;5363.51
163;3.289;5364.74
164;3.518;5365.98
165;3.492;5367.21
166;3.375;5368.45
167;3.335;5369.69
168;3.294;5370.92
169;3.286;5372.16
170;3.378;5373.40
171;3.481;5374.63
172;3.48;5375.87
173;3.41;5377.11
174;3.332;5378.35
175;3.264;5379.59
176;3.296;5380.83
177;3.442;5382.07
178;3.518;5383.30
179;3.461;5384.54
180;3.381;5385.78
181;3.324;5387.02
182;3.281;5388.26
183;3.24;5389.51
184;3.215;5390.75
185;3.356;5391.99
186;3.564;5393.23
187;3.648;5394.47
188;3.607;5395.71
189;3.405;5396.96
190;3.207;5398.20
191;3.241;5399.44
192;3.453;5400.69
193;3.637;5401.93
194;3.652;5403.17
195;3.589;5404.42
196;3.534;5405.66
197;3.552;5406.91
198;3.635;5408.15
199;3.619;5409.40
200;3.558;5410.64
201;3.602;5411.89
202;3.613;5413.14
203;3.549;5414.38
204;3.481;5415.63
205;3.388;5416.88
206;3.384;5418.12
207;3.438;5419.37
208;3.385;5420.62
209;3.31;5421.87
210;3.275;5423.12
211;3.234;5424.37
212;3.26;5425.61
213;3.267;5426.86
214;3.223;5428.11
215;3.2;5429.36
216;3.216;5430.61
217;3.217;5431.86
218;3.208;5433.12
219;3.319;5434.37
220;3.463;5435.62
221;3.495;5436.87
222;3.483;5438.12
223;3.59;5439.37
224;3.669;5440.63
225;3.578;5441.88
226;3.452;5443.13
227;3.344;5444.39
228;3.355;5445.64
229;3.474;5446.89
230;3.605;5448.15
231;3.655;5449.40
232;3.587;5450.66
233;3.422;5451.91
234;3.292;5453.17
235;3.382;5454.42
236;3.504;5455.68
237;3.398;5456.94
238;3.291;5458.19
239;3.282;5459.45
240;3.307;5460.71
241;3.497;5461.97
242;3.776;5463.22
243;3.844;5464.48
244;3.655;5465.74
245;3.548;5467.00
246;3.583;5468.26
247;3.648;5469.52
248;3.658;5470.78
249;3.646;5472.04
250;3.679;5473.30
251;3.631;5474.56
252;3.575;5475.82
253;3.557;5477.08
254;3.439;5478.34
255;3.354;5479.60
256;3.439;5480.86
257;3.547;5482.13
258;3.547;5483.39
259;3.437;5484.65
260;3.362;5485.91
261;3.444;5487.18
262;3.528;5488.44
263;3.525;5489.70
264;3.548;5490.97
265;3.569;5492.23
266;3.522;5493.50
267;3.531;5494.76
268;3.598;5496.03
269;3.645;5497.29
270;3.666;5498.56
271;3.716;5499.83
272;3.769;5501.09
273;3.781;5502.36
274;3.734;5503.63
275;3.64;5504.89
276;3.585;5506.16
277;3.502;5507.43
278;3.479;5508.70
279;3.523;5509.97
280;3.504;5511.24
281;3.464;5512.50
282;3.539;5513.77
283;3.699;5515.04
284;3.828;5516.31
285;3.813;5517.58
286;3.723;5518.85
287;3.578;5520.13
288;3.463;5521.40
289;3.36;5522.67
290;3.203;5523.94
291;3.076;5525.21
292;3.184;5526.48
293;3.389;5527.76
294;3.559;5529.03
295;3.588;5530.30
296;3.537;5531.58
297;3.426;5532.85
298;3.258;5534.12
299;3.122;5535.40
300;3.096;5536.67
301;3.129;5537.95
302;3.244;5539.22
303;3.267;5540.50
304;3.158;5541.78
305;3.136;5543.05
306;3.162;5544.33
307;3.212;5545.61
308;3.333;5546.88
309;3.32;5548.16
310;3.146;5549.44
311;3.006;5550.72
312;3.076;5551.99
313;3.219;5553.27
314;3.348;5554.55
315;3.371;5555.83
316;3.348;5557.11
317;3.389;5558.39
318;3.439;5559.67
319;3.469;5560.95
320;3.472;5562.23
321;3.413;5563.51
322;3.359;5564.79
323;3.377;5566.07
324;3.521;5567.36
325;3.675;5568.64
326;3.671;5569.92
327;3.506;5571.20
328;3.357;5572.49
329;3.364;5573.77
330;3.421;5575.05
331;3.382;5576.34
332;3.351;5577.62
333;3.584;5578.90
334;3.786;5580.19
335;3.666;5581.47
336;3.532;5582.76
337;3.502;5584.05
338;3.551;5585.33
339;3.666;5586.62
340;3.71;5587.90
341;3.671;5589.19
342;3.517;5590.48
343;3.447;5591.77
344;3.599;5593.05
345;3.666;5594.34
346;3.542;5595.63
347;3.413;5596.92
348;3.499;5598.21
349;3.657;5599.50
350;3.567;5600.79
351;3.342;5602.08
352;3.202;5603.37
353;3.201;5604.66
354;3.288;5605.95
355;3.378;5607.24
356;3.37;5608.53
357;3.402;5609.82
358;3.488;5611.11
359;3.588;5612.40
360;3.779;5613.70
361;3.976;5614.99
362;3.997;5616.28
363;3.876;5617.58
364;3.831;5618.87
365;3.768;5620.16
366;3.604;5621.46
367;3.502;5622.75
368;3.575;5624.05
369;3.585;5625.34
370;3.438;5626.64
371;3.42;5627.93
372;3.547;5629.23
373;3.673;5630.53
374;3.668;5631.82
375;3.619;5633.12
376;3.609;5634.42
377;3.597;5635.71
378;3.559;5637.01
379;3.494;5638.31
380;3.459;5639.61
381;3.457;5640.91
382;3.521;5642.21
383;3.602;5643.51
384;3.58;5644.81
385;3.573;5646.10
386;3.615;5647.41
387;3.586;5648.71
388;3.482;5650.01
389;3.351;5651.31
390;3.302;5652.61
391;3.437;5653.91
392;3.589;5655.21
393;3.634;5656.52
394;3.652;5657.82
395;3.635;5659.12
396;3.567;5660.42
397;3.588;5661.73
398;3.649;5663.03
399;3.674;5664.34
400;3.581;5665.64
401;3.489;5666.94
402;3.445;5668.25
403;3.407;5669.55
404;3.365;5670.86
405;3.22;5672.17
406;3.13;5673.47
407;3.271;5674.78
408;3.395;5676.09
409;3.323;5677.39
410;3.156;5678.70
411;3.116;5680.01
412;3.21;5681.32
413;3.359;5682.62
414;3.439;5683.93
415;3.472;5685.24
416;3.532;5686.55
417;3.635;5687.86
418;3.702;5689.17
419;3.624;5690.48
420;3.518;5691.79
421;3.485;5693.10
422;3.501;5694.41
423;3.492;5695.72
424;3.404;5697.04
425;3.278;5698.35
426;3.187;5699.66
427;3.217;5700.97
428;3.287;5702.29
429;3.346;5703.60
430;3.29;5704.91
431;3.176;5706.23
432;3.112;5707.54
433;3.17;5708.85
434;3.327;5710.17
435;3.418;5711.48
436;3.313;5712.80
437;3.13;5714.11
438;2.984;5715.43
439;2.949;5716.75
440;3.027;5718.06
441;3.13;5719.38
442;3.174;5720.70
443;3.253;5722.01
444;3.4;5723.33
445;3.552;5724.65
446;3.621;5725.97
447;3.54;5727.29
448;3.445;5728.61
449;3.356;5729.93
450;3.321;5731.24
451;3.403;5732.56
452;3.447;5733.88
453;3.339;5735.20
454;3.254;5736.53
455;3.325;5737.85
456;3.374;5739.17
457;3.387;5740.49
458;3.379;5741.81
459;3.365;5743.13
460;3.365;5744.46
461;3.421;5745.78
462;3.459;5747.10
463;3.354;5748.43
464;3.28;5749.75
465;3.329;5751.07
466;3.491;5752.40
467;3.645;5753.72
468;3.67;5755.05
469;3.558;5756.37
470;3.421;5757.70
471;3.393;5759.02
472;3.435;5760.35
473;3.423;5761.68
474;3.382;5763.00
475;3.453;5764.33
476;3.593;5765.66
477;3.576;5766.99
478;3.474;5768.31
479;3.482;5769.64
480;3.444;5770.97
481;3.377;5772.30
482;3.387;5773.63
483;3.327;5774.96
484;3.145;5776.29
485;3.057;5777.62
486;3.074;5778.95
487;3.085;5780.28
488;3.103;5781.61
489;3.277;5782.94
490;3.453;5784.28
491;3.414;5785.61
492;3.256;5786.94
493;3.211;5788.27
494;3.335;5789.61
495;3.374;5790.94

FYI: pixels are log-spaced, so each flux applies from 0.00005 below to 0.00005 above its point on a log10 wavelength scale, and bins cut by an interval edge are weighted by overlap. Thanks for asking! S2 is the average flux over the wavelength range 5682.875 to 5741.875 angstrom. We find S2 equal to 3.35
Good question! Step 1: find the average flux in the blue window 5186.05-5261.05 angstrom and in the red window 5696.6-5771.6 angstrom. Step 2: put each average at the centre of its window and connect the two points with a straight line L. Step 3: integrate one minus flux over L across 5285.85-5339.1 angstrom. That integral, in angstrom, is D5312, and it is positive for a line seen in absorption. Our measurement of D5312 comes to 2.5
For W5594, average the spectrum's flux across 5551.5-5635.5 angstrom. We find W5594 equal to 3.52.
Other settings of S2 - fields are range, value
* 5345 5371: 3.28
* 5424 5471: 3.45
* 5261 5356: 3.23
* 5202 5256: 3.28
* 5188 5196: 3.21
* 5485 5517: 3.59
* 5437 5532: 3.53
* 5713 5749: 3.32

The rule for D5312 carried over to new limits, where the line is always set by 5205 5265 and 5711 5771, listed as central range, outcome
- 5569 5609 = -1.68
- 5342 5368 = 0.45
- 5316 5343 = 1.41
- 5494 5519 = -2.16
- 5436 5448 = -0.58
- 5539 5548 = 0.35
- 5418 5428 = 0.07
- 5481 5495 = -0.67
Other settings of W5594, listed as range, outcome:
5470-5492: 3.53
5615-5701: 3.51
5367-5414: 3.44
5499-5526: 3.57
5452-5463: 3.39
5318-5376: 3.25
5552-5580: 3.43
